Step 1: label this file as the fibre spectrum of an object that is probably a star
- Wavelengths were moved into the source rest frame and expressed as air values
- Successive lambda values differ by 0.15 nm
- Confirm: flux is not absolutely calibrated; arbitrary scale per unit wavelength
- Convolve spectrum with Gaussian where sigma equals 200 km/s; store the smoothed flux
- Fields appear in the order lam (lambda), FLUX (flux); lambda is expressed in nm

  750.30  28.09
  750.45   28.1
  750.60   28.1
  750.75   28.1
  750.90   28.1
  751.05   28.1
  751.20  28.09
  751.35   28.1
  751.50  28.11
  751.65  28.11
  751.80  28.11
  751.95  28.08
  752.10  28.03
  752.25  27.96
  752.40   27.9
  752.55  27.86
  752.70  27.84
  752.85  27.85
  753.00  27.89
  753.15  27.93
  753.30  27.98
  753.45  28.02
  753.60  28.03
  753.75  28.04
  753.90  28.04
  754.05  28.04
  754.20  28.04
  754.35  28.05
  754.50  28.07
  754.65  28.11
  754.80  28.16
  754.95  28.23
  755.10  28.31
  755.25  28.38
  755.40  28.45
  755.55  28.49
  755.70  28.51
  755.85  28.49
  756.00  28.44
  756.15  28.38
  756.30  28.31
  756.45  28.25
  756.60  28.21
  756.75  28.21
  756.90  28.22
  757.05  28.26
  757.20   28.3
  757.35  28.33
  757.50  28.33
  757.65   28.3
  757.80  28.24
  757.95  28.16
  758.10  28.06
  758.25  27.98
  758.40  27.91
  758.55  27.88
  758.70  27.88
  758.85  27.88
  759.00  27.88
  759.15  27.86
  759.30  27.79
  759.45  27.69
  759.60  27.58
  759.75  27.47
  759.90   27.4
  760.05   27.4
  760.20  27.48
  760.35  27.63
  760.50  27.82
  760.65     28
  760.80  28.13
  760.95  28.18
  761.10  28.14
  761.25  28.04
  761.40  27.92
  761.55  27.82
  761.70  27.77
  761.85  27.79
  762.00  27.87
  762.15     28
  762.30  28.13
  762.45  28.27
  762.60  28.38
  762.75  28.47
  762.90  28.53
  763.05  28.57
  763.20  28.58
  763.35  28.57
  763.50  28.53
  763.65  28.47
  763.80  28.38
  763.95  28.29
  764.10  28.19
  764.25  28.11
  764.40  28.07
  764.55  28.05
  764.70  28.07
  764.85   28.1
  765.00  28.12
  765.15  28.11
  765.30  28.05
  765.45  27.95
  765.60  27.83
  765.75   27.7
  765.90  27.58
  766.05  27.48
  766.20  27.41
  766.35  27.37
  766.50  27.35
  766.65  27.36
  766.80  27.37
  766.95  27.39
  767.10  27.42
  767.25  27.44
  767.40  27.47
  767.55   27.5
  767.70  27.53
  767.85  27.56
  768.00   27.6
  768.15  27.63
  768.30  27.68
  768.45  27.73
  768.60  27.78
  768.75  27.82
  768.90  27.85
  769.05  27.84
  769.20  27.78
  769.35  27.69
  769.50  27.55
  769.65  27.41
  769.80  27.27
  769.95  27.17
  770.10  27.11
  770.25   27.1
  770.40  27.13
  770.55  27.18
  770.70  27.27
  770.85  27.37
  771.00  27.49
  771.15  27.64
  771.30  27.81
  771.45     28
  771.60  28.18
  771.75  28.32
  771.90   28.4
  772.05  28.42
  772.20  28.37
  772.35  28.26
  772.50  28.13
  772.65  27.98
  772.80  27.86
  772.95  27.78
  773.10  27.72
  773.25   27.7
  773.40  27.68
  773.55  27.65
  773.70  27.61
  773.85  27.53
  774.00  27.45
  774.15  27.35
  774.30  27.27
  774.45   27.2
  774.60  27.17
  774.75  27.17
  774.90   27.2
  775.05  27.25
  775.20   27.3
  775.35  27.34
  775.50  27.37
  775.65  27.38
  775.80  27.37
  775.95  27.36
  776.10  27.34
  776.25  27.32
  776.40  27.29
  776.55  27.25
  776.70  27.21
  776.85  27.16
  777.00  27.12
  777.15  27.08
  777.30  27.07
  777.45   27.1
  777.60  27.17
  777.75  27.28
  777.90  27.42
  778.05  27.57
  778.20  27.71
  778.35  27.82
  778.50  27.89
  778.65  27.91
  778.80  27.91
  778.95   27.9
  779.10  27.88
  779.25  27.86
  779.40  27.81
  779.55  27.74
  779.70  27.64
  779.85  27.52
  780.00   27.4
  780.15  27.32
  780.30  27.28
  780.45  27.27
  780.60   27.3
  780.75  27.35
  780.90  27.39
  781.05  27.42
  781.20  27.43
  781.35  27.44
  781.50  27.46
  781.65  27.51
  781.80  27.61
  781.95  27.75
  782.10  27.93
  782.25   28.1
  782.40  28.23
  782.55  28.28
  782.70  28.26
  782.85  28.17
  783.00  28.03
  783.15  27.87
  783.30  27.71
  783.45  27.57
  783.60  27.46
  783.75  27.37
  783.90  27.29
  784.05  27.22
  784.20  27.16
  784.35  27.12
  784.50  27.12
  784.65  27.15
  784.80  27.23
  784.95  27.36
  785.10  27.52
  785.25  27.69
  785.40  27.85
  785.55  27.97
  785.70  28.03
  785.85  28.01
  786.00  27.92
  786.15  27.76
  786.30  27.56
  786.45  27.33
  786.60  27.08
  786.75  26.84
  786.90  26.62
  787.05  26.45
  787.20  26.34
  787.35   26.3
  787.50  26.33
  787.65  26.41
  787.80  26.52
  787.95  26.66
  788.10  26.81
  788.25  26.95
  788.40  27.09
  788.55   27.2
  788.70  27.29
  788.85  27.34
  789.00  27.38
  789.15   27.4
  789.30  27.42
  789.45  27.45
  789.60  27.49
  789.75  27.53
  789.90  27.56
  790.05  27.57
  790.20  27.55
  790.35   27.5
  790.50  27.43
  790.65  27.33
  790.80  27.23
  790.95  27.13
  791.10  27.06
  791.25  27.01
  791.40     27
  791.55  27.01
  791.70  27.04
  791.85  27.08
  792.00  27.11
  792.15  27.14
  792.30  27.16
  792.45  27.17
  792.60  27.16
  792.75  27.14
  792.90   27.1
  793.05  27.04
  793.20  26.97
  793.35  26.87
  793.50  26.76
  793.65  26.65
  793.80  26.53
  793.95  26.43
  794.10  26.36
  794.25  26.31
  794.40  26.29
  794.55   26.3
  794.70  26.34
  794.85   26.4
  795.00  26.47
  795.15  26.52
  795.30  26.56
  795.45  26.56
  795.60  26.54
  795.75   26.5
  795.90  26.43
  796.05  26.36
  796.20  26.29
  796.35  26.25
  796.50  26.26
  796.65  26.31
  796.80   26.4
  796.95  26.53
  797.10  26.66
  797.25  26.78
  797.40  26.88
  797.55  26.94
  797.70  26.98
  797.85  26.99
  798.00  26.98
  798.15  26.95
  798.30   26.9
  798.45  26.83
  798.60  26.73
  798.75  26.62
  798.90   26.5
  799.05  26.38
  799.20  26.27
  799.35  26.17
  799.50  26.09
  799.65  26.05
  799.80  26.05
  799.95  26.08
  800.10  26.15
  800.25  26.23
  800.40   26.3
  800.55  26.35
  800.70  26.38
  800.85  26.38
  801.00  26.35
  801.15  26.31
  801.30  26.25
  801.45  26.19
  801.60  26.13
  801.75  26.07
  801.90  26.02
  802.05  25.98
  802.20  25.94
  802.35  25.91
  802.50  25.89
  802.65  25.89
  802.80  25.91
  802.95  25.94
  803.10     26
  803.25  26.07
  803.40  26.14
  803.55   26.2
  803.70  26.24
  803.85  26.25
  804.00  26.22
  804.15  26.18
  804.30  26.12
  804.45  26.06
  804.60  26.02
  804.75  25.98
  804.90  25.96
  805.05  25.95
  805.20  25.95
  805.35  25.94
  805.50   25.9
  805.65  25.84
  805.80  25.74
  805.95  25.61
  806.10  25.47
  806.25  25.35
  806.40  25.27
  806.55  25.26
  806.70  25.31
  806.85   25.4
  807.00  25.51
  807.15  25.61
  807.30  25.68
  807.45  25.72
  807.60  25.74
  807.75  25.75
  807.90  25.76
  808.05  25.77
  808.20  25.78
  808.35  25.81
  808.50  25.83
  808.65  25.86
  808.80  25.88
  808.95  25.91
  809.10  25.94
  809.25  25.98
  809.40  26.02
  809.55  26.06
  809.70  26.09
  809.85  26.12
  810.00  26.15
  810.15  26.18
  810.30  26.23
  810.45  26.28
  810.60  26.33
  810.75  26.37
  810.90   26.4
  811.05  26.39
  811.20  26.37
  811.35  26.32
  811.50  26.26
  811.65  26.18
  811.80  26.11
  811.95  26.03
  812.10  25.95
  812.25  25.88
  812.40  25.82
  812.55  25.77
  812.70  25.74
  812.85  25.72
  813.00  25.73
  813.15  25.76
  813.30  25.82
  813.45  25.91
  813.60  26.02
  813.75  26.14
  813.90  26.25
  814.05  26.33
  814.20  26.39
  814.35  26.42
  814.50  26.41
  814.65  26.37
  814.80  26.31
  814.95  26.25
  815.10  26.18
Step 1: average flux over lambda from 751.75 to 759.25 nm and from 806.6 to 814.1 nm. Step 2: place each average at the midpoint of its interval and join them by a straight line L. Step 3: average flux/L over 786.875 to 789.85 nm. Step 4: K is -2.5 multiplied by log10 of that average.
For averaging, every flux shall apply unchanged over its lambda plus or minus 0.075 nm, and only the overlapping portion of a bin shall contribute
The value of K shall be -0.01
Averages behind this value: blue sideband 28.1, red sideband 26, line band 27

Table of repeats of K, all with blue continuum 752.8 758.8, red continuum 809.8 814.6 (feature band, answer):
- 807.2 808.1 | 0.02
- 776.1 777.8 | 0.01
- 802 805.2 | 0.02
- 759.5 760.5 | 0.02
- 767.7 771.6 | 0.00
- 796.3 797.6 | 0.00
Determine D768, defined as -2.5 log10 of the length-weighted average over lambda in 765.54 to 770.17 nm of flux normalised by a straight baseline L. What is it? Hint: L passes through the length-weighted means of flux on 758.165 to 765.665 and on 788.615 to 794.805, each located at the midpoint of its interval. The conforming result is 0.01 mag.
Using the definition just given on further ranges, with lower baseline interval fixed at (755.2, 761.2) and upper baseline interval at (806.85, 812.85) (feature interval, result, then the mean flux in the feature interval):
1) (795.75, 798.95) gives -0.007 mag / 26.6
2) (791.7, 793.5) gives -0.016 mag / 27.1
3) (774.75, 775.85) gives 0.003 mag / 27.3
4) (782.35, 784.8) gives -0.023 mag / 27.6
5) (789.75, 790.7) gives -0.029 mag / 27.5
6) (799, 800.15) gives 0.010 mag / 26.2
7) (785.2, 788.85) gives -0.009 mag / 27.1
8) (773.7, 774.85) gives 0.003 mag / 27.3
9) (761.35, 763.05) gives -0.008 mag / 28.1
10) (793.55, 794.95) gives 0.008 mag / 26.4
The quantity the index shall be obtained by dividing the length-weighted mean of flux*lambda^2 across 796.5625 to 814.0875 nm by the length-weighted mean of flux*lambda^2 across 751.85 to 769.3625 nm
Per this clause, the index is 1.0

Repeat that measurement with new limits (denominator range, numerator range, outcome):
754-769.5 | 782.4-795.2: 1.04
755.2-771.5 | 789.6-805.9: 1.04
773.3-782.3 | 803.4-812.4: 1.02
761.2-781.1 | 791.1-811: 1.02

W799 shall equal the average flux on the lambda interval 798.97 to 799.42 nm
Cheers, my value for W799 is 26.3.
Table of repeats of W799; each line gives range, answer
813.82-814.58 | 26.4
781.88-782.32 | 27.9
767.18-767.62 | 27.5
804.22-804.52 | 26.1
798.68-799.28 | 26.4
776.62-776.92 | 27.2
